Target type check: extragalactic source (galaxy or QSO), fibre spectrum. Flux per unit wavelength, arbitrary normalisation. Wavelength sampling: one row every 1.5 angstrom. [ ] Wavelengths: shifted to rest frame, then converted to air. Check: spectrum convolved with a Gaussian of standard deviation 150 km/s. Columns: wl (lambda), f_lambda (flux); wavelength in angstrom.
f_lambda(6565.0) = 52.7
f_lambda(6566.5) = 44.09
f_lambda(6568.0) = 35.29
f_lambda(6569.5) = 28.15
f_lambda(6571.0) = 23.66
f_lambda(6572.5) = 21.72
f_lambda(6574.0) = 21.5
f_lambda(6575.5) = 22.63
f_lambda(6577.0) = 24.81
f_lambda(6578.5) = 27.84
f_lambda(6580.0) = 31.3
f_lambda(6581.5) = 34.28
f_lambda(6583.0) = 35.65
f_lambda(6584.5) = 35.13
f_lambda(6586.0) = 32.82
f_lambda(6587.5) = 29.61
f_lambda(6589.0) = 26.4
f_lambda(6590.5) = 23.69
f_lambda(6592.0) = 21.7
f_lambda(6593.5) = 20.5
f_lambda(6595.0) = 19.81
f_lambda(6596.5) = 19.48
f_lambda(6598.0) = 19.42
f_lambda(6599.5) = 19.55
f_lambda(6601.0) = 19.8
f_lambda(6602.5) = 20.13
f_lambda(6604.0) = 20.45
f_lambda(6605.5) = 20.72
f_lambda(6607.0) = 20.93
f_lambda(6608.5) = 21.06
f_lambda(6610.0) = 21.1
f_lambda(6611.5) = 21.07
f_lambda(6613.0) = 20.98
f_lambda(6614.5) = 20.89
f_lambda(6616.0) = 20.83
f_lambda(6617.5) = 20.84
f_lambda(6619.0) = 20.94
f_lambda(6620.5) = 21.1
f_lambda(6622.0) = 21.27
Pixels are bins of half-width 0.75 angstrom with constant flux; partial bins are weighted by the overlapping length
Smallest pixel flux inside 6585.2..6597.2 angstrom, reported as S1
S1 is 19.48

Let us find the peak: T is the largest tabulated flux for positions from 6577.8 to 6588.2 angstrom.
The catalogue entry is 35.65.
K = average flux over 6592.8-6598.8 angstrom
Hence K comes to 19.8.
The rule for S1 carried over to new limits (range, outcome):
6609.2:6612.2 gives 21.07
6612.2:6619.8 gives 20.83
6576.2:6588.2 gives 24.81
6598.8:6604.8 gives 19.55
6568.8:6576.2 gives 21.5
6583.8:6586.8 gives 32.82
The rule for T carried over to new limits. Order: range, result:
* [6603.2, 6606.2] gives 20.72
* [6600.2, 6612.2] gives 21.1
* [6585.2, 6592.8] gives 32.82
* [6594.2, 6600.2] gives 19.81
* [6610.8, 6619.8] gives 21.07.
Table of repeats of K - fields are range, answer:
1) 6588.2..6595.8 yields 22.4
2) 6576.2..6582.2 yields 29.5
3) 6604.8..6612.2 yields 21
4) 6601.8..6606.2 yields 20.4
